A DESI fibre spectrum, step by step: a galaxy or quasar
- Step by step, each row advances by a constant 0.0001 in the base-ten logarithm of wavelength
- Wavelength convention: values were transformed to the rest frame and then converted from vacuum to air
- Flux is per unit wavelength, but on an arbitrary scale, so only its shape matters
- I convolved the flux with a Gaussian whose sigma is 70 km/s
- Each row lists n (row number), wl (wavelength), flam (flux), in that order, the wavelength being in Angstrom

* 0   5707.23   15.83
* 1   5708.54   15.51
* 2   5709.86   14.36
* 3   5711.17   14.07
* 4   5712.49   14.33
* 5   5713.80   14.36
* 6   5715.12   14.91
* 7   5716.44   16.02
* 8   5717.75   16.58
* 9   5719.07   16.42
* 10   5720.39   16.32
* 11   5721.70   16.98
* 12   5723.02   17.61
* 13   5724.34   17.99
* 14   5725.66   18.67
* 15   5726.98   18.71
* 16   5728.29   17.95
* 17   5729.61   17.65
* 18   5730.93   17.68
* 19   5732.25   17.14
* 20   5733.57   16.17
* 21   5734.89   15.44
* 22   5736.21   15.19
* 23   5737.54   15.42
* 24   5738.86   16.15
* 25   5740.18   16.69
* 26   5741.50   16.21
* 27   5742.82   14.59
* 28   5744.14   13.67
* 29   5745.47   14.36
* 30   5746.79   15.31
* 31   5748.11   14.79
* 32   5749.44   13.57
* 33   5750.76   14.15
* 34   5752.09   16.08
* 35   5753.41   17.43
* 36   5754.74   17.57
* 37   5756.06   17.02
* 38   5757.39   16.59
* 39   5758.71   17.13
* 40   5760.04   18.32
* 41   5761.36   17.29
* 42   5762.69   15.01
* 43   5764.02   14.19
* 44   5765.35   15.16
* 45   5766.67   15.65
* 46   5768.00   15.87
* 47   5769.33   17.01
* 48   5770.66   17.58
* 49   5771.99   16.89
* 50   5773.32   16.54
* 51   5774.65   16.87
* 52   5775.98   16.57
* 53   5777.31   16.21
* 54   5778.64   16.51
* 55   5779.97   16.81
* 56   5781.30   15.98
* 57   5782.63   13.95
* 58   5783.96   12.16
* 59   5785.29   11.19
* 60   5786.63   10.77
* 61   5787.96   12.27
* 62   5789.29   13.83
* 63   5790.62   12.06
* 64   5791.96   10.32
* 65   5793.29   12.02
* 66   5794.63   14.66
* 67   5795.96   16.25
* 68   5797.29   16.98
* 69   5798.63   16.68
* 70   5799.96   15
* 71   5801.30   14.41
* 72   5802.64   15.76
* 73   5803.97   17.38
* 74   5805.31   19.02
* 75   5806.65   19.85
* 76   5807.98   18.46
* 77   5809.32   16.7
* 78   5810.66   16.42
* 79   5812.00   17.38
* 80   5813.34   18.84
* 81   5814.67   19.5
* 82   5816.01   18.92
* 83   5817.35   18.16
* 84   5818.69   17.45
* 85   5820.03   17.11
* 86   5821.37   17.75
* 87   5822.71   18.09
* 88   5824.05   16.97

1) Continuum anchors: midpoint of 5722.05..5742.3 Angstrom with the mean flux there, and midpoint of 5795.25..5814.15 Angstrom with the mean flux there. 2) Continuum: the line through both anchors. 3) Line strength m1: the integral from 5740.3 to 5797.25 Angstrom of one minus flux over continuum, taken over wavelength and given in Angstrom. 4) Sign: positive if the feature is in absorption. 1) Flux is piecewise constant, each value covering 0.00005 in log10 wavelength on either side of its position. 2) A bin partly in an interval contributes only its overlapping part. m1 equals 6.2 Angstrom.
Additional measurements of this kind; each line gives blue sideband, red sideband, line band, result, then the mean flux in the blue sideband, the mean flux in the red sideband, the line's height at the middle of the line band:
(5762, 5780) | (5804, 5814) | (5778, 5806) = 4.5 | 16.2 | 18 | 17.2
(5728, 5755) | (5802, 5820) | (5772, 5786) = 1.3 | 15.8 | 18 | 17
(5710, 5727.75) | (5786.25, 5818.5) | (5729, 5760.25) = 0.5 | 16.3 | 16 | 16.2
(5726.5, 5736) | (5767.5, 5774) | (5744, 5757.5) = 1.1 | 17.1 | 16.8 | 17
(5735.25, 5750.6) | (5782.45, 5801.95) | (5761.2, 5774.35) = -1.7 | 15.1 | 13.5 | 14.3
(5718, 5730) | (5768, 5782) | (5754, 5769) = 0.5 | 17.6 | 16.6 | 16.9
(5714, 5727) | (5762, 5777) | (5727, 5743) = 0.1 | 16.8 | 16.1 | 16.6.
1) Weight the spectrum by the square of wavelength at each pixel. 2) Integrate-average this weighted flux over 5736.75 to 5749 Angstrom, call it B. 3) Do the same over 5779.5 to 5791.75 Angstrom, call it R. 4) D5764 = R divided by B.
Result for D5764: 0.87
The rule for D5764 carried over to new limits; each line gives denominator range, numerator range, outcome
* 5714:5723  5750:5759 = 1.03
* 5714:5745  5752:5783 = 1.01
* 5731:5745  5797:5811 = 1.10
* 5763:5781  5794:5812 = 1.04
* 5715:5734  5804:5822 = 1.08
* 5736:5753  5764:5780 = 1.09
